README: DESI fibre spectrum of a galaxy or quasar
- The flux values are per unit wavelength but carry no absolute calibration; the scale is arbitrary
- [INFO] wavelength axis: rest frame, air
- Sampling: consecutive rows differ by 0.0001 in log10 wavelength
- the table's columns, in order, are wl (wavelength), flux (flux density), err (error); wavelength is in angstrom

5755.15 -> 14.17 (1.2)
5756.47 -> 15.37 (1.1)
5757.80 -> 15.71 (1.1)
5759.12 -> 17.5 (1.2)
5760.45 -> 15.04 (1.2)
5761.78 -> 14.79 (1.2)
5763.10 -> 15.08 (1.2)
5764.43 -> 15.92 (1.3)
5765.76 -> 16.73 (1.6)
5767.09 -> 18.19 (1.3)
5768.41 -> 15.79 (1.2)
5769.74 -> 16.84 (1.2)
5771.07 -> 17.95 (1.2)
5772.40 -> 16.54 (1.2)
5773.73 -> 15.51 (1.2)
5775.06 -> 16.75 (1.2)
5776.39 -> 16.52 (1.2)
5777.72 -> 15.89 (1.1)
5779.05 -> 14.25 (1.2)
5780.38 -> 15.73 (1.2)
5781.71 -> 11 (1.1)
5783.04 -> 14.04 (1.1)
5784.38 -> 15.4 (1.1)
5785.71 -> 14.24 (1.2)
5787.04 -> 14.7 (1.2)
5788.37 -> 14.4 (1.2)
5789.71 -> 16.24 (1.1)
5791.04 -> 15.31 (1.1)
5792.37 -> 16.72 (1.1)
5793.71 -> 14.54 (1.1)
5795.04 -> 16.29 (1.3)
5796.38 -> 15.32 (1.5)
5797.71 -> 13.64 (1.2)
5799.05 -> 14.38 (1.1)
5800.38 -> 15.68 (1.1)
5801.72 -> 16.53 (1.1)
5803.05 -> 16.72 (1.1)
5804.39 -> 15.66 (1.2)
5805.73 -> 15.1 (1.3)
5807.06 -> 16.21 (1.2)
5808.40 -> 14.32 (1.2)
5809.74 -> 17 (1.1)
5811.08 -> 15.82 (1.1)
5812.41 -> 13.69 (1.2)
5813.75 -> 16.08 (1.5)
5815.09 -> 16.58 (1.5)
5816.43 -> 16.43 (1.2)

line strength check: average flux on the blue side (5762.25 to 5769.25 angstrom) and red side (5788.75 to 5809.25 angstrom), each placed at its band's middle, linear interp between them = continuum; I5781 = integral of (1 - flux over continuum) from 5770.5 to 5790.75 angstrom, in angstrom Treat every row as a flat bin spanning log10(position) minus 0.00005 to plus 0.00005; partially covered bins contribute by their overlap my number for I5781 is 0.9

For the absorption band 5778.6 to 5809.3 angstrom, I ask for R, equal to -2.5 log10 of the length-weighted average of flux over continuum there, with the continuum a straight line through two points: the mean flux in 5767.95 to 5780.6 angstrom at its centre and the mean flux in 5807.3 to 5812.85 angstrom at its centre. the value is 0.05 mag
